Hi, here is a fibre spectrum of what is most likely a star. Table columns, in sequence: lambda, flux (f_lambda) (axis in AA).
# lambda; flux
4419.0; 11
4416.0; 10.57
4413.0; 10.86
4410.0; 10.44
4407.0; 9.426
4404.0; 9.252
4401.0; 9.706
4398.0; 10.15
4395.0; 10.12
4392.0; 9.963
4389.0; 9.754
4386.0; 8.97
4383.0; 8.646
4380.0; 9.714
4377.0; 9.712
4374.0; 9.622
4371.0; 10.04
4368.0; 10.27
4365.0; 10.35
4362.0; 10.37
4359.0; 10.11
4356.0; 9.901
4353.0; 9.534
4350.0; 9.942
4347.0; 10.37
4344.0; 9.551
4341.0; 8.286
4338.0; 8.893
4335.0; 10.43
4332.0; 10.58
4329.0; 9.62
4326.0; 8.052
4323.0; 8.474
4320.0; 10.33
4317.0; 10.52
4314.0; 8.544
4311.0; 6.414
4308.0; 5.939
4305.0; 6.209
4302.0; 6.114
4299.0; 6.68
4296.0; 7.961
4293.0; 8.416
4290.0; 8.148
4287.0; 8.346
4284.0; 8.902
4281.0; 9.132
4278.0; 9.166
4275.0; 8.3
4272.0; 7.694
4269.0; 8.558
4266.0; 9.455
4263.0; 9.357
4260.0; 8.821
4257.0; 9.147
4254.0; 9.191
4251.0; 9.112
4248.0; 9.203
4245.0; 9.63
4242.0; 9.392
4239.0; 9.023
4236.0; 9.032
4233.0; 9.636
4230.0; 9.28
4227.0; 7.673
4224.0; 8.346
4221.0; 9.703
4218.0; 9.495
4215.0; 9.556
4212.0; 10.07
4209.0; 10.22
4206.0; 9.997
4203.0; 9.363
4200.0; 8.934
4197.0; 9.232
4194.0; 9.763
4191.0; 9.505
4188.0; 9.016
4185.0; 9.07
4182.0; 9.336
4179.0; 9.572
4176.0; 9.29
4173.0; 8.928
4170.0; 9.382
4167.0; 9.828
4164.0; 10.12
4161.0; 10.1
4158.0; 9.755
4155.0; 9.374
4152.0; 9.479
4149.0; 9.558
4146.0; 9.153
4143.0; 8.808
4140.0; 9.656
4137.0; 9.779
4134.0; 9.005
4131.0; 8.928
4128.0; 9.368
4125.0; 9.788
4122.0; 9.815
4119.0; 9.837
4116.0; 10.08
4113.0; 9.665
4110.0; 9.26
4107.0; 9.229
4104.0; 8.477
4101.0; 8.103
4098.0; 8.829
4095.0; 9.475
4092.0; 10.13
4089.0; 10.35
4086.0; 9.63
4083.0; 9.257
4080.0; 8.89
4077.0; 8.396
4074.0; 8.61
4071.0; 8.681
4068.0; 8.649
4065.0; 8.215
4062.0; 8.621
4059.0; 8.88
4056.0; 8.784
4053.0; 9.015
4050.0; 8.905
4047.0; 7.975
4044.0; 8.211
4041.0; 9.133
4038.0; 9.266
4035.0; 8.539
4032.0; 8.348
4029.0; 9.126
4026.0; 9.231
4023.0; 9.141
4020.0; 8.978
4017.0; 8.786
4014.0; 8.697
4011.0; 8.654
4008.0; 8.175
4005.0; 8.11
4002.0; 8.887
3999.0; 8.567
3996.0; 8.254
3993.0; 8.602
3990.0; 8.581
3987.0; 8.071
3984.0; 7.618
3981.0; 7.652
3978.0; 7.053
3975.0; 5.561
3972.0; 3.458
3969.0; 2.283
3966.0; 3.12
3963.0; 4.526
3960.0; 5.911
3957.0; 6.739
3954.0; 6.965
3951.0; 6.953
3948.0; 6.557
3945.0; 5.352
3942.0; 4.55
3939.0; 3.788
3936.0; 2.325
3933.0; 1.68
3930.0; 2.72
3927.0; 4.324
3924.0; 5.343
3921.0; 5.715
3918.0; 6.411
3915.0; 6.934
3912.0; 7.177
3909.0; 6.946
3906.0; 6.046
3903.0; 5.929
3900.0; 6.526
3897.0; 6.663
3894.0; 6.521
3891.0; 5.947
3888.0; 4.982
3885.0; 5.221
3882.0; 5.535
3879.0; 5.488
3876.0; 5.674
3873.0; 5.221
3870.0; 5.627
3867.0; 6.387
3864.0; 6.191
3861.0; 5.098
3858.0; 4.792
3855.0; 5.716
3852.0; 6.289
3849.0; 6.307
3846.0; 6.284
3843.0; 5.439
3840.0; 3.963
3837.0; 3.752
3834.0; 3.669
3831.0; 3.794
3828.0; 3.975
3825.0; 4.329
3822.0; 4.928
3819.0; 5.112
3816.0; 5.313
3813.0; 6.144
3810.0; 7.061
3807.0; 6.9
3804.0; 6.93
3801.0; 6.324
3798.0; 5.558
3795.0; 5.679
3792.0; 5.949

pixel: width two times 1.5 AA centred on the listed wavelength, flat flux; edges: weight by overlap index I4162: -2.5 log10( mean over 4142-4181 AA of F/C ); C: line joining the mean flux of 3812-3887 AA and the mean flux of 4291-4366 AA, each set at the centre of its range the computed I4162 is -0.24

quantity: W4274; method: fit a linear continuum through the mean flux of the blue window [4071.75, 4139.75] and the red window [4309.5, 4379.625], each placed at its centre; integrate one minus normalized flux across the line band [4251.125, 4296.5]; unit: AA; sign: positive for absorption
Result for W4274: 3.6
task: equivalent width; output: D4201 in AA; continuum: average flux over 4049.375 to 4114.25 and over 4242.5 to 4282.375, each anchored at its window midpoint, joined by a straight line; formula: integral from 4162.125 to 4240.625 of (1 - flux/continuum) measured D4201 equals -3.2 AA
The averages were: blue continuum 9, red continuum 8.99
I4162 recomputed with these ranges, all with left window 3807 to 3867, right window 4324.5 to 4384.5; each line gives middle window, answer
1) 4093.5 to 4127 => -0.22 mag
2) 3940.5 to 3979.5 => 0.18 mag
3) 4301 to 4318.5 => 0.26 mag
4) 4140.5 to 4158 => -0.18 mag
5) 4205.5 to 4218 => -0.17 mag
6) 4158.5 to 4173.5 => -0.20 mag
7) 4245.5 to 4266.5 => -0.04 mag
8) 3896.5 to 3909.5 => -0.10 mag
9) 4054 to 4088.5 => -0.21 mag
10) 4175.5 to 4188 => -0.13 mag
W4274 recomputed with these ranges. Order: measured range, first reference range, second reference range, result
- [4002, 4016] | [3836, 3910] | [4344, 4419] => -3.4 AA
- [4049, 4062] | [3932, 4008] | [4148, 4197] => -2.3 AA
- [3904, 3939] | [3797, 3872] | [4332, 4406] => 6.3 AA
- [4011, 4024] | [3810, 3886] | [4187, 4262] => -3.3 AA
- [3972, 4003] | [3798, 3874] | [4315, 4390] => -4.5 AA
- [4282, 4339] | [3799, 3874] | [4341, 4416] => 5.8 AA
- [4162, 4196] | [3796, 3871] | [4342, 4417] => -4.9 AA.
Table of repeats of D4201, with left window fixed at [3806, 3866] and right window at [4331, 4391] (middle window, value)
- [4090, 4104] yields -3.0 AA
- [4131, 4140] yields -1.8 AA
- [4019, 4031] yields -3.9 AA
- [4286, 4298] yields 1.3 AA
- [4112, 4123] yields -3.2 AA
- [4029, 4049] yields -4.7 AA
